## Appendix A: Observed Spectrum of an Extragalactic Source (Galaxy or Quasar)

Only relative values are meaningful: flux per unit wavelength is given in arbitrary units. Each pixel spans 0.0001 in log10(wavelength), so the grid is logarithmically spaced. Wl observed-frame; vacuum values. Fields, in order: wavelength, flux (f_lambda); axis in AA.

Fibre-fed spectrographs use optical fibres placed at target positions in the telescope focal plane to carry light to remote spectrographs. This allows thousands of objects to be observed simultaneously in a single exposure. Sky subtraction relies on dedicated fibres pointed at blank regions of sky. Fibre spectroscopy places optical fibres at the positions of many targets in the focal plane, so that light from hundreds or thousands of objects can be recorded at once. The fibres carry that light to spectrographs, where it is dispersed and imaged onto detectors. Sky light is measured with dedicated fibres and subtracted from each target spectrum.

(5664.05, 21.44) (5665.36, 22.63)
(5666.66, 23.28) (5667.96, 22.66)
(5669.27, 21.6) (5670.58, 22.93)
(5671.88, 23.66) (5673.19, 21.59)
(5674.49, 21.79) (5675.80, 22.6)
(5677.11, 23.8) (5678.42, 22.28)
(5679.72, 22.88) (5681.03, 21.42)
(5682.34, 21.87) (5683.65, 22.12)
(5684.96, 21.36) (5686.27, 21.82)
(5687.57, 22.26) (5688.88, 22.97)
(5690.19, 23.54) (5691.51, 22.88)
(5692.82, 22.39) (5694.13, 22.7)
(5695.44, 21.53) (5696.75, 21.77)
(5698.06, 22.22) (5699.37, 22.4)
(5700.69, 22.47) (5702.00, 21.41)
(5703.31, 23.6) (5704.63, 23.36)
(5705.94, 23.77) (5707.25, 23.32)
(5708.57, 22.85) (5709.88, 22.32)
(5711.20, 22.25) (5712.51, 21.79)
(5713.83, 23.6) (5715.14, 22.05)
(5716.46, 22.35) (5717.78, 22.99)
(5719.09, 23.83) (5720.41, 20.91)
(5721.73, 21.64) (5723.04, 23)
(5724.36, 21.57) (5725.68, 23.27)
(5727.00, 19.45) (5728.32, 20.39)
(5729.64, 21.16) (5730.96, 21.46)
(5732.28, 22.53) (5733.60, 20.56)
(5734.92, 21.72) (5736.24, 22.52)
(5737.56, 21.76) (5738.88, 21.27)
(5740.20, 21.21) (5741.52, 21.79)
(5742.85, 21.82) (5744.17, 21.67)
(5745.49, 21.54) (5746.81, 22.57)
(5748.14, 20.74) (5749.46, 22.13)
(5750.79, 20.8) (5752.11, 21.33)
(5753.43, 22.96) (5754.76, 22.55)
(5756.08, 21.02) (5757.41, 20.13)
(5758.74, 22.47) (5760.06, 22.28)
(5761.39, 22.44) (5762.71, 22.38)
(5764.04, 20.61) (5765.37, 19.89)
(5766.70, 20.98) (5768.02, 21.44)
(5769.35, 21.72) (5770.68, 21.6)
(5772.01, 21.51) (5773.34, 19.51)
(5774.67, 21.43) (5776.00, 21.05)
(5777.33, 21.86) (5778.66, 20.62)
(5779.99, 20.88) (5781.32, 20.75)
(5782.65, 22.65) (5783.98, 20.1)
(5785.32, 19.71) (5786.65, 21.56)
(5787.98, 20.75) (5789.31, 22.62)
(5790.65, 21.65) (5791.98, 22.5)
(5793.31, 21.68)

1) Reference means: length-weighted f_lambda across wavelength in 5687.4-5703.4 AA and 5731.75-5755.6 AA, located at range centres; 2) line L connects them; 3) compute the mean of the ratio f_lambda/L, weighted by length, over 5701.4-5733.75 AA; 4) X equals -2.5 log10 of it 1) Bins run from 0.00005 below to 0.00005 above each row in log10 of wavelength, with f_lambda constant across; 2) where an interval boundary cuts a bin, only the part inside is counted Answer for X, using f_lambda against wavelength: -0.01 mag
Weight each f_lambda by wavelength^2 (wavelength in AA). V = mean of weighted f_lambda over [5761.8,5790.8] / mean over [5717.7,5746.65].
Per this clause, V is 1.0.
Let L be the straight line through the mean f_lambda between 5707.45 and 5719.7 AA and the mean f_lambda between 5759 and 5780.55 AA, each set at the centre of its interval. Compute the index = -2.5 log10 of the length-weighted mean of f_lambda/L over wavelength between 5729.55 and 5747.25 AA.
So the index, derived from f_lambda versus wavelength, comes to 0.02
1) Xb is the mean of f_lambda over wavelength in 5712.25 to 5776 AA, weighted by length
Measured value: 21.7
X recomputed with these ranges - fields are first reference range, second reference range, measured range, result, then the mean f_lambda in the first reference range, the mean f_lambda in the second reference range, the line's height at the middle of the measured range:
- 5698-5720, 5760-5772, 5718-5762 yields 0.01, 22.7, 21.4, 22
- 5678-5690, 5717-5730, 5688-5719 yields -0.03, 22.2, 21.8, 22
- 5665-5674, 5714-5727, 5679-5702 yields 0.01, 22.6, 22.3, 22.5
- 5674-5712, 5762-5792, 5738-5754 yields 0.00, 22.5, 21.2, 21.7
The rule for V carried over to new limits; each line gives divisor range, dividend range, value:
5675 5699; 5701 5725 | 1.02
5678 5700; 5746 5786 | 0.98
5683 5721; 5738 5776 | 0.97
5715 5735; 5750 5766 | 1.00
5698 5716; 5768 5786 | 0.95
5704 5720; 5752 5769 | 0.96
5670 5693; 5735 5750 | 0.99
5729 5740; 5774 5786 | 0.99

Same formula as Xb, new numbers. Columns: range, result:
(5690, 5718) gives 22.6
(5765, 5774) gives 21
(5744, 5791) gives 21.4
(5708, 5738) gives 22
